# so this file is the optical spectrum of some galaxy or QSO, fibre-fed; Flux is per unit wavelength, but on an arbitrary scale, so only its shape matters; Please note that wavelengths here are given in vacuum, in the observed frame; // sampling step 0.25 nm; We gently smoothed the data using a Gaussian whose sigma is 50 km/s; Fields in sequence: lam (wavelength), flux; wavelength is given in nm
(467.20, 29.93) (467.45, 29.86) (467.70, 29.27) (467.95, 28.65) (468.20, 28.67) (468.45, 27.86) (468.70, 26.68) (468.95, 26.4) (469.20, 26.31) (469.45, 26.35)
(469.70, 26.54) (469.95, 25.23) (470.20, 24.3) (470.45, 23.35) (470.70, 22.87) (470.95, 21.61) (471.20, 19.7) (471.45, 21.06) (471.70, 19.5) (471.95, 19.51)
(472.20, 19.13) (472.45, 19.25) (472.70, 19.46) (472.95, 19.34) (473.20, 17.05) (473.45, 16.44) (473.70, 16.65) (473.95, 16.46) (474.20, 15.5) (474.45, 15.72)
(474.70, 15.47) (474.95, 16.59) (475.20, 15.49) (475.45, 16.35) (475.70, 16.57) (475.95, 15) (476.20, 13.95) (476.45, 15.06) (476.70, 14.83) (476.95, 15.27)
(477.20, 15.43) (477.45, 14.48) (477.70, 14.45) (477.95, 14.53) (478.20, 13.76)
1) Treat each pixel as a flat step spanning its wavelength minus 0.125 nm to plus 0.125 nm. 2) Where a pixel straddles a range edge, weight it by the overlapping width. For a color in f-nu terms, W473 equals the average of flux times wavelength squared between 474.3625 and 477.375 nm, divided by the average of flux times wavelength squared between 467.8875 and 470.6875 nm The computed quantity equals 0.61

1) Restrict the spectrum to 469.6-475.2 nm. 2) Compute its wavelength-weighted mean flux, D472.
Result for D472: 19.5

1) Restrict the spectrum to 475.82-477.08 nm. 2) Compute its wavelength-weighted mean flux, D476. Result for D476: 14.8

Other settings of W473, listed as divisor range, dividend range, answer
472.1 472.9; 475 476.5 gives 0.81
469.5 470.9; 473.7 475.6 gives 0.67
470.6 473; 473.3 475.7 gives 0.81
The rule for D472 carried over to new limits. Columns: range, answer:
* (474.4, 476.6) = 15.6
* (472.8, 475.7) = 16.5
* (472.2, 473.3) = 18.9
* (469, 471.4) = 24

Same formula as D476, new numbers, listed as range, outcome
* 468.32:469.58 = 26.7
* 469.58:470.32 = 25.4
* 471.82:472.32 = 19.3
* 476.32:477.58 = 15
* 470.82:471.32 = 20.7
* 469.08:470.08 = 26.1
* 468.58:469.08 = 26.5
